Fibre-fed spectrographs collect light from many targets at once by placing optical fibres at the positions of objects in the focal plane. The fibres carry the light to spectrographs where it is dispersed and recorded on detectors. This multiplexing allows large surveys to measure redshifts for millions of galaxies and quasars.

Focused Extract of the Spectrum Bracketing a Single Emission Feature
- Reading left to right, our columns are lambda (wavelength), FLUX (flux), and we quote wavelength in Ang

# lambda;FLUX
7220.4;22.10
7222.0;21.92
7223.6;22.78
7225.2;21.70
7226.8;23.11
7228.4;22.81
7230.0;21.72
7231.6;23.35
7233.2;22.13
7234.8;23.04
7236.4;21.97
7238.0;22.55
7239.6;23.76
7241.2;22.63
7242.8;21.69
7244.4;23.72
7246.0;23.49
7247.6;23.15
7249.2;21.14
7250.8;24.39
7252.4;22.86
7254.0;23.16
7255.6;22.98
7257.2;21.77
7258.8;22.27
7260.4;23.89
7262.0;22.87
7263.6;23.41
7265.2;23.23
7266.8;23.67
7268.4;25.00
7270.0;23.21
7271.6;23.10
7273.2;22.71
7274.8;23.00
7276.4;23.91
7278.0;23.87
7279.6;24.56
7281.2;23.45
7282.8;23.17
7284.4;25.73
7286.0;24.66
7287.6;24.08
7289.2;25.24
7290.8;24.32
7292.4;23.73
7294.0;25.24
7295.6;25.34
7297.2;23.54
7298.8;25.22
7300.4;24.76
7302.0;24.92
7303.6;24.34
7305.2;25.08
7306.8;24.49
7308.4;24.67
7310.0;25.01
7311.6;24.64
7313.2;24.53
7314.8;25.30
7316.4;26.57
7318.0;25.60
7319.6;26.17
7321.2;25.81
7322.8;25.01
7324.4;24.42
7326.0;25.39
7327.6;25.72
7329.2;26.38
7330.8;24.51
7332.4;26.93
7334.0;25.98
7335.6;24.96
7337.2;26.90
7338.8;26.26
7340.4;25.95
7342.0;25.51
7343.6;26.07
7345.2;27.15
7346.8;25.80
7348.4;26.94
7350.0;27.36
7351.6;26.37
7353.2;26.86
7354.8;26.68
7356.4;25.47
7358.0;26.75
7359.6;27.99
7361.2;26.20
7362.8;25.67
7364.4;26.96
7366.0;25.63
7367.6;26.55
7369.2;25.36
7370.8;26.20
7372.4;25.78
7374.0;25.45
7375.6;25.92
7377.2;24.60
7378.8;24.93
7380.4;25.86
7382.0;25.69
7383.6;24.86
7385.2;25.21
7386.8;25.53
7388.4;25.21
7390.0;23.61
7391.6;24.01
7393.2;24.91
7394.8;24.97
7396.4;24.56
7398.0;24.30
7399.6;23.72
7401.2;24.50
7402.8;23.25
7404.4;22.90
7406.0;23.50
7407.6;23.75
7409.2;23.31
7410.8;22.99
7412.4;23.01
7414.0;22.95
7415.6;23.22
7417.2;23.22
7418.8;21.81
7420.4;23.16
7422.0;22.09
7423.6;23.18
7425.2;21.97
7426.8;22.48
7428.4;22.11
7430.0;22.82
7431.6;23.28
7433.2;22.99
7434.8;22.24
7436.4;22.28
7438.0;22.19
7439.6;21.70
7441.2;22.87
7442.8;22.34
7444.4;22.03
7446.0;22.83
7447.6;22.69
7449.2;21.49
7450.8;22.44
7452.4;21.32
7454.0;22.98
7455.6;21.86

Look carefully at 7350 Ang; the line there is Hgamma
